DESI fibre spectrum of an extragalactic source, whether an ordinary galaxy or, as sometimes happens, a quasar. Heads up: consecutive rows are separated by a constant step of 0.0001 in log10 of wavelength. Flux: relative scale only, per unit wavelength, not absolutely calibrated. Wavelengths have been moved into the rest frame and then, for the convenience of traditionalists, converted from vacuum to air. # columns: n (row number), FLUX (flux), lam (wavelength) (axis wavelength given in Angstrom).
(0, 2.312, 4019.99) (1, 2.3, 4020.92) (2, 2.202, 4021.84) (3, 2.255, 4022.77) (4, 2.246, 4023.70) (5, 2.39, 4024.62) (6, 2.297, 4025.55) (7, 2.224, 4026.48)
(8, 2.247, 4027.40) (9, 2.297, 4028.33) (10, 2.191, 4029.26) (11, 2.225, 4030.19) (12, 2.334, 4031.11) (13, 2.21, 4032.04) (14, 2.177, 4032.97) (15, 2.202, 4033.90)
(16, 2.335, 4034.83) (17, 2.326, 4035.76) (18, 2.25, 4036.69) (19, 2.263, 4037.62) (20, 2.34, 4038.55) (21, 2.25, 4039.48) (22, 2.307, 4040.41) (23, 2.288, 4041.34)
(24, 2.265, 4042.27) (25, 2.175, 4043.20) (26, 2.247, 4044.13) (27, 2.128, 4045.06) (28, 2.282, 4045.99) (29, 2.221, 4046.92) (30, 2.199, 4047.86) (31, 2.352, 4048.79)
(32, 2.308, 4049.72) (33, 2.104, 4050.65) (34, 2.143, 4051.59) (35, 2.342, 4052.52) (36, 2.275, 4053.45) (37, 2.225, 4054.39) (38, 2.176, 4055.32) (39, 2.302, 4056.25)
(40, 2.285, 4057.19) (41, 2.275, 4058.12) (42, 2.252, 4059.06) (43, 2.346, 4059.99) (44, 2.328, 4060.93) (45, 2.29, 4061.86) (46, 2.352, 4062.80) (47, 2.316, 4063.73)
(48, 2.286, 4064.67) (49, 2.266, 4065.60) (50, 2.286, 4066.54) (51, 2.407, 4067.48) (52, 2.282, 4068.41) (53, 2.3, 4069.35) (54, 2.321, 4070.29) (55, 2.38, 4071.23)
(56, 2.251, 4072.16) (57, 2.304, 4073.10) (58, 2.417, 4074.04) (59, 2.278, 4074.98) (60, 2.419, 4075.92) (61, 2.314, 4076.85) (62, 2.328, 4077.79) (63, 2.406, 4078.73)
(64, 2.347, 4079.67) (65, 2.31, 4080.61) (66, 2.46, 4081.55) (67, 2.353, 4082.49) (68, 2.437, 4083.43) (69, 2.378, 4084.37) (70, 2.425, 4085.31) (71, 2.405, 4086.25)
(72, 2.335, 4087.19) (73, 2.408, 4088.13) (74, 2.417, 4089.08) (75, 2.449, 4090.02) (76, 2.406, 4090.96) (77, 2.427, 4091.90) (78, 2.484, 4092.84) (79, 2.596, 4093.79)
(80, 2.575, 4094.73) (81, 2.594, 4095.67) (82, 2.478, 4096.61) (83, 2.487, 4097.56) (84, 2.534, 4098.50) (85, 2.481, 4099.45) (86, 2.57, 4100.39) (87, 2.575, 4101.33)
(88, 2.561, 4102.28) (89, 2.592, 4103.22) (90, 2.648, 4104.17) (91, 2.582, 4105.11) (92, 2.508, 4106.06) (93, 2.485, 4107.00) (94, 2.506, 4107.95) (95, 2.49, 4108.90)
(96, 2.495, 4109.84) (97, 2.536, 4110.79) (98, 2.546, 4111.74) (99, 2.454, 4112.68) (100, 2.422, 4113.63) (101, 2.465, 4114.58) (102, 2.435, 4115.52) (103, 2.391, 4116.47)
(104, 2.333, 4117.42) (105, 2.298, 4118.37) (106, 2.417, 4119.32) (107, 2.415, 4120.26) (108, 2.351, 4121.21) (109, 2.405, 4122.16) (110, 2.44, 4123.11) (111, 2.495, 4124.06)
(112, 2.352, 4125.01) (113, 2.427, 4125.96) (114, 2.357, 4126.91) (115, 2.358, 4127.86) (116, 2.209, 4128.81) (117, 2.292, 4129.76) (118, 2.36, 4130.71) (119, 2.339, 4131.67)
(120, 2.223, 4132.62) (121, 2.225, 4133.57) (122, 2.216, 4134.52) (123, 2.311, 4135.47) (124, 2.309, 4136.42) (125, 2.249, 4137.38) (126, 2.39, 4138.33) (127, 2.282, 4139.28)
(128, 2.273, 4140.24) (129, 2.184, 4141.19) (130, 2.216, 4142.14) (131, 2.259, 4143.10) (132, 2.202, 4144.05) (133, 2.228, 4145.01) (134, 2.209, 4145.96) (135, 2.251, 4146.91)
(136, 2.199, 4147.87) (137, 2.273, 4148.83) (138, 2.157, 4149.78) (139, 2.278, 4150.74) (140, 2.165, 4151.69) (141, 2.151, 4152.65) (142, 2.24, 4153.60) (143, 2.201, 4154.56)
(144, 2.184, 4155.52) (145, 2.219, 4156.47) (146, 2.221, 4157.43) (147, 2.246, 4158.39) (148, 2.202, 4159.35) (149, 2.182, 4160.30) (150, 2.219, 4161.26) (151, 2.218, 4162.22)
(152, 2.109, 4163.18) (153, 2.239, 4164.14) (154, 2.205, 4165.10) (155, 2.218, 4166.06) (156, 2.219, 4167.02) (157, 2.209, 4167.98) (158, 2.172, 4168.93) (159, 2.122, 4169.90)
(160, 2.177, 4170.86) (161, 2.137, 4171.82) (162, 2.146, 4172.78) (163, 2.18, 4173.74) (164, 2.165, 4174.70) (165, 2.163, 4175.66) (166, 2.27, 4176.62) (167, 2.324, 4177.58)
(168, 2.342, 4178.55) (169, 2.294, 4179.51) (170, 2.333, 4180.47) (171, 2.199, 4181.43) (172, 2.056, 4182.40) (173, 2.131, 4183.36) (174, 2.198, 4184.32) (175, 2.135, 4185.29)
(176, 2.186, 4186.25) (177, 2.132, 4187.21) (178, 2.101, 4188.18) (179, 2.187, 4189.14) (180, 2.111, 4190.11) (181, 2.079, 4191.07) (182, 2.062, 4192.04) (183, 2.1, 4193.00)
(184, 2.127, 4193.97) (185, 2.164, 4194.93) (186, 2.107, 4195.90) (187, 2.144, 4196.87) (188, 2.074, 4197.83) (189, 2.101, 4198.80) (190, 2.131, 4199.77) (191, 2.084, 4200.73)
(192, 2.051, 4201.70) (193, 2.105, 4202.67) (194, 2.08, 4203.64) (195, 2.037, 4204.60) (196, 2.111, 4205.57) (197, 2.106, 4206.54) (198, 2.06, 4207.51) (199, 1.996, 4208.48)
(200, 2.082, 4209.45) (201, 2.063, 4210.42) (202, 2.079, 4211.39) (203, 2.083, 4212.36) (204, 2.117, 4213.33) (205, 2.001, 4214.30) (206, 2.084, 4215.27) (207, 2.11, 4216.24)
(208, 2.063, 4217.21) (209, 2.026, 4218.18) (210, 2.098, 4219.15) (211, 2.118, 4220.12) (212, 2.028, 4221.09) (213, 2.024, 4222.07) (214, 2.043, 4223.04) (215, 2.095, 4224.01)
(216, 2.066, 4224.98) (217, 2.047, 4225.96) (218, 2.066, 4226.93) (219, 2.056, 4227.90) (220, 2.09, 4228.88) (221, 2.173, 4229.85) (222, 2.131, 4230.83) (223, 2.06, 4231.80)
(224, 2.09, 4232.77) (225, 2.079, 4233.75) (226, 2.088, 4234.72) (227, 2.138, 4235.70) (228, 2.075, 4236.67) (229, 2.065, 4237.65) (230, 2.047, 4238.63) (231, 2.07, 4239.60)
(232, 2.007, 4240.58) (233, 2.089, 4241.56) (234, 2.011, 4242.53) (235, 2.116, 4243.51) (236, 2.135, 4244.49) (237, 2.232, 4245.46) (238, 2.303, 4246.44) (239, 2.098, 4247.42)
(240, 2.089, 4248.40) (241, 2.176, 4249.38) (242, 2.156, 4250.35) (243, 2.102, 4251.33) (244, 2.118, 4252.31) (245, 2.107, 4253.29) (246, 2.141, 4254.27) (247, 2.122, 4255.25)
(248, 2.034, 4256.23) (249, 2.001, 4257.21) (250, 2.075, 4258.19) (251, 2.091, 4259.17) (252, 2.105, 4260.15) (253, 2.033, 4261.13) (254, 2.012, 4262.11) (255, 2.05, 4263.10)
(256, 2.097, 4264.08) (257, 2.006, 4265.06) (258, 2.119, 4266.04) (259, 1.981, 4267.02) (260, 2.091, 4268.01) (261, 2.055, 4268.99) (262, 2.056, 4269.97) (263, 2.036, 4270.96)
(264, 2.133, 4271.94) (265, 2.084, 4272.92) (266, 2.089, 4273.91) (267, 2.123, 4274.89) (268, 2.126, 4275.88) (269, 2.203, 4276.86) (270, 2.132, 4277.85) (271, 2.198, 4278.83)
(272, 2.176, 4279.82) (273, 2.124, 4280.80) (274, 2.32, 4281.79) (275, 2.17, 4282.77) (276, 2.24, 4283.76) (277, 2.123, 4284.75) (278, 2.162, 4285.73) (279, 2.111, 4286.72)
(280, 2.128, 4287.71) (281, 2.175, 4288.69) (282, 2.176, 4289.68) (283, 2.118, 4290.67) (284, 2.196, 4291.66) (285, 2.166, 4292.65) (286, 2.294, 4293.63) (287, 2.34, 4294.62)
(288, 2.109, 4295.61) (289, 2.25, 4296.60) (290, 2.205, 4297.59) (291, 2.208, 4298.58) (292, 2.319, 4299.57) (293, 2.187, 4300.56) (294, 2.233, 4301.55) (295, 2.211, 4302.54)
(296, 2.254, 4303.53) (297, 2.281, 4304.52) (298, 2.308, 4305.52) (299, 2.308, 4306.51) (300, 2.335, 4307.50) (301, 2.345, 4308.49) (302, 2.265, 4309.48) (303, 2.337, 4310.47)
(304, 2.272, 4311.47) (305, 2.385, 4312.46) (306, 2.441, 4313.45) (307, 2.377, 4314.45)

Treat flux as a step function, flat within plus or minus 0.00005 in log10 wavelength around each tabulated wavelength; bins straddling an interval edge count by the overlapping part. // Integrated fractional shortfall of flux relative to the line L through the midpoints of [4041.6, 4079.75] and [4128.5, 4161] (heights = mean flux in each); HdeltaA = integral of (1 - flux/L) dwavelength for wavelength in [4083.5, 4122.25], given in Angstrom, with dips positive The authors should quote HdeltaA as -3.6 Angstrom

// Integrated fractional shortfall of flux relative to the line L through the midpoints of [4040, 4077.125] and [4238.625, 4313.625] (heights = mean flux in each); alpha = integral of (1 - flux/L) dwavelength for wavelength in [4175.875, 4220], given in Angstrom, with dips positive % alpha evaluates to 1.6 Angstrom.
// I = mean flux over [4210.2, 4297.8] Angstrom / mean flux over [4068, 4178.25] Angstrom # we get 0.90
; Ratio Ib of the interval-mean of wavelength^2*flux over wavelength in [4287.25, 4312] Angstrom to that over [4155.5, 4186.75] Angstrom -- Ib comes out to 1.1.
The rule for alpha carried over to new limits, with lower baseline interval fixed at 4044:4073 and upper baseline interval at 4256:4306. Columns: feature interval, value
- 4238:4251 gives 0.31 Angstrom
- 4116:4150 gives -1.07 Angstrom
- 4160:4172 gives 0.14 Angstrom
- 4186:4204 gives 0.71 Angstrom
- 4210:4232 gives 1.08 Angstrom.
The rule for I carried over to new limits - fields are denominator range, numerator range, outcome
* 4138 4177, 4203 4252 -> 0.95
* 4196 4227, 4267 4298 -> 1.04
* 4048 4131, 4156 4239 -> 0.89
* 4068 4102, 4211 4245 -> 0.86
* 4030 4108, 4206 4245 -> 0.88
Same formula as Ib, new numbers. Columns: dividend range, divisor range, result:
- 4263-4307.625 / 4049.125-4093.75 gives 1.03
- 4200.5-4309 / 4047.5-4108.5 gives 0.97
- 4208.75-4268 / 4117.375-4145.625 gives 0.95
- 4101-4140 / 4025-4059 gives 1.11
